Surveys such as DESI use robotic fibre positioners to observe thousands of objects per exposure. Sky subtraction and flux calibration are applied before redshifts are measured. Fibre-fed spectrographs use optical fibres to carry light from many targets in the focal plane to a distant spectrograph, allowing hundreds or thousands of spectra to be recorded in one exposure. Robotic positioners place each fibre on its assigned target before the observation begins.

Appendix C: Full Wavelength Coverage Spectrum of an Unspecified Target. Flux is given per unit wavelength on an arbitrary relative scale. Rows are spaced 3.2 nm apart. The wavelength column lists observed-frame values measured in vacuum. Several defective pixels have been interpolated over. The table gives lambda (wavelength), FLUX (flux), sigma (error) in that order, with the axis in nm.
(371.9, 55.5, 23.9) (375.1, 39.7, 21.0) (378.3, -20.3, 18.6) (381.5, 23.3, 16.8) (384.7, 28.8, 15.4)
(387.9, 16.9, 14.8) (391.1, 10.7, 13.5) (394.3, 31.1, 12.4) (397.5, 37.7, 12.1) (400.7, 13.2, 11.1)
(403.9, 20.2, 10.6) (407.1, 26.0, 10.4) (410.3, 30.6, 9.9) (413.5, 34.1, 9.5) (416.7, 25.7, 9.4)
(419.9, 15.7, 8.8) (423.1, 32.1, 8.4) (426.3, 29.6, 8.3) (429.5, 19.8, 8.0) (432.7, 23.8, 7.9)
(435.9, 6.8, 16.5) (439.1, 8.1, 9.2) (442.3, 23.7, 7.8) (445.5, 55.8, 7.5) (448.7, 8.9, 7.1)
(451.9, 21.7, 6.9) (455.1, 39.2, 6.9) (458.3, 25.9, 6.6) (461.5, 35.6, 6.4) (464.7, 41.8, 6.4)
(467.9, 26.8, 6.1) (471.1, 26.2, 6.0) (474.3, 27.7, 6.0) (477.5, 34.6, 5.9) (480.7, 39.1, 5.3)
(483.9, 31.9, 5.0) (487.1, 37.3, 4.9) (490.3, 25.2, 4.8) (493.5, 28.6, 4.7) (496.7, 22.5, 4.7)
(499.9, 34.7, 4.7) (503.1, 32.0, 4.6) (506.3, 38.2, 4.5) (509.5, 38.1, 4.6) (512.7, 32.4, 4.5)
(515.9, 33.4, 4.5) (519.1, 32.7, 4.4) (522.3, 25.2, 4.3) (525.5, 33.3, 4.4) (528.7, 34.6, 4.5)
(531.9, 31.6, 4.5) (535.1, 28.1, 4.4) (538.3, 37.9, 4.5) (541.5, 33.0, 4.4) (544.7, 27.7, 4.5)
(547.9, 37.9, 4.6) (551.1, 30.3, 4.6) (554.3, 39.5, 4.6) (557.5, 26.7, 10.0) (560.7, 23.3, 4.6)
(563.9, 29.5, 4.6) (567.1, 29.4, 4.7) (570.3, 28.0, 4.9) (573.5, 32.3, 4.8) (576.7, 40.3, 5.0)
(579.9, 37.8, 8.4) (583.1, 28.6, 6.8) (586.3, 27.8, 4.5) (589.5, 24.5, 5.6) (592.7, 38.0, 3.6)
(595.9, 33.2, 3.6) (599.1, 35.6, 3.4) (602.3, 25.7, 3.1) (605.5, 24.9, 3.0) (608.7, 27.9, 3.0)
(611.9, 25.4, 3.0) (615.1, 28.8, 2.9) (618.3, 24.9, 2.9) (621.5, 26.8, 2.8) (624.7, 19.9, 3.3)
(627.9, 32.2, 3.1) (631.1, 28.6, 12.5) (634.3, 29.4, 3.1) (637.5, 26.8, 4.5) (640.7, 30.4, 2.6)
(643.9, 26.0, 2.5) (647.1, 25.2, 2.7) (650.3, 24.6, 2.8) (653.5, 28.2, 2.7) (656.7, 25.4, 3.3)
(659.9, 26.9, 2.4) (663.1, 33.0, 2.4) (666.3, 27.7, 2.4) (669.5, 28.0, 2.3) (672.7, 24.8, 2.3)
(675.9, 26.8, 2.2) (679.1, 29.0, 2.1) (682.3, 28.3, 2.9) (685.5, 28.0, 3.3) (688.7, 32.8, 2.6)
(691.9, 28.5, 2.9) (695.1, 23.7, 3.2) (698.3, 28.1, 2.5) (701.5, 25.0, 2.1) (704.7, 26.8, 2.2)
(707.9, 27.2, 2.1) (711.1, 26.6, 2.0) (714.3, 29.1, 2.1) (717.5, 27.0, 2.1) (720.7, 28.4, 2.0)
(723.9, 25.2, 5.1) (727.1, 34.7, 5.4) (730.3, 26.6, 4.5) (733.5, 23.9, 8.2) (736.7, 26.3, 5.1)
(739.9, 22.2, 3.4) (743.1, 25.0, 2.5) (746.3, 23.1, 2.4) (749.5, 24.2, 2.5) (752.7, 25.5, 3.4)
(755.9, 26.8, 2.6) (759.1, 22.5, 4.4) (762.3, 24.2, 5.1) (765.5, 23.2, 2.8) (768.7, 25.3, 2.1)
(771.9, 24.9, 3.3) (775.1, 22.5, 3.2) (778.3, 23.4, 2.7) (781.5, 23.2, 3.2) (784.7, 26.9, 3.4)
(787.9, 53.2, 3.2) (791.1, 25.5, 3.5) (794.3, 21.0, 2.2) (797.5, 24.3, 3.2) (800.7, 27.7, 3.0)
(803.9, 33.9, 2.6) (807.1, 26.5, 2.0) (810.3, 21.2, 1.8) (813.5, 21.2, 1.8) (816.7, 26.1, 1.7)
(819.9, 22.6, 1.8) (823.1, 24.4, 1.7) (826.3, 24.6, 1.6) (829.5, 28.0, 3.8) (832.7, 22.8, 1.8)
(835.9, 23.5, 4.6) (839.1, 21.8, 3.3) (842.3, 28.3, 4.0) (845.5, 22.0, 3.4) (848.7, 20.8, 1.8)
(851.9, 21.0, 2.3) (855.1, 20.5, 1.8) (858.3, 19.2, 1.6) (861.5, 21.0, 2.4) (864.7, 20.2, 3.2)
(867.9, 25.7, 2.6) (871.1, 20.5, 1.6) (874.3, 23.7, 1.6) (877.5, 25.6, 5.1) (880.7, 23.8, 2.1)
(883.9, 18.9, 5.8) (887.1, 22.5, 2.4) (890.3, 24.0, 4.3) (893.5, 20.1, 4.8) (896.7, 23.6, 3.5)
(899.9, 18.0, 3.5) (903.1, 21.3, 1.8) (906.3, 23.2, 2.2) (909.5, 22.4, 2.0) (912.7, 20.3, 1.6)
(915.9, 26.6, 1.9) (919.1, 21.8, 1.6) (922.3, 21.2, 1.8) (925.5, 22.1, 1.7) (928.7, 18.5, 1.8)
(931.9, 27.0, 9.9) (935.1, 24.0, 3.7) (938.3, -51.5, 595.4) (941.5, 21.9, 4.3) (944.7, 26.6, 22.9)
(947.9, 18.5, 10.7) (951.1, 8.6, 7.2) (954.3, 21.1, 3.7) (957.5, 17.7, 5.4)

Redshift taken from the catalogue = 0.20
